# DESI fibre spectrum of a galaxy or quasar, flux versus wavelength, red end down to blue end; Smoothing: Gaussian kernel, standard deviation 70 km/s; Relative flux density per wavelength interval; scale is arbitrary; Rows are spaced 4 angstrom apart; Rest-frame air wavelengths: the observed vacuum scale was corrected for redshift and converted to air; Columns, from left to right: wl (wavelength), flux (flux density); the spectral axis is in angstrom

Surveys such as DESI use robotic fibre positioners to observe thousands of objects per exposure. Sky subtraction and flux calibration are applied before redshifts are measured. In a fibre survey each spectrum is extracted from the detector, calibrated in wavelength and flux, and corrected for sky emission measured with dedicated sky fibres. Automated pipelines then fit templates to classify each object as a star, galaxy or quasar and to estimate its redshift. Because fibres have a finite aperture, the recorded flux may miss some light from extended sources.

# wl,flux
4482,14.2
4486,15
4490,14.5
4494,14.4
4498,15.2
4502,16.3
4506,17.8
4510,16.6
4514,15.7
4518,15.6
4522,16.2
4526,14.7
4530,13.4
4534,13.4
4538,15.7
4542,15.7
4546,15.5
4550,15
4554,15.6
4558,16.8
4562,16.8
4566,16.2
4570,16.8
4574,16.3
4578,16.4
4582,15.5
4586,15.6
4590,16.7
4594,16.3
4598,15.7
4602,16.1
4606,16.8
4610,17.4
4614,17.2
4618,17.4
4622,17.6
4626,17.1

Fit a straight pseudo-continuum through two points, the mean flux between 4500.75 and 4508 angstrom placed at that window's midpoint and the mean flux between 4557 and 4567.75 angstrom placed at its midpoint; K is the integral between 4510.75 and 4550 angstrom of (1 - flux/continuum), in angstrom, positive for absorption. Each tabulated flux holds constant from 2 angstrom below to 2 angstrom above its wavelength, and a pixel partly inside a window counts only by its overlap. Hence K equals 4.1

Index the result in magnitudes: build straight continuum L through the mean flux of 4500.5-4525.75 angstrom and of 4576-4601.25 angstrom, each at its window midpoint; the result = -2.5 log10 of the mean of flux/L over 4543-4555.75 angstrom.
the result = 0.05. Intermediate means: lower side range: 16.3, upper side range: 16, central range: 15.4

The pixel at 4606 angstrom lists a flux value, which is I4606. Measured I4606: 16.8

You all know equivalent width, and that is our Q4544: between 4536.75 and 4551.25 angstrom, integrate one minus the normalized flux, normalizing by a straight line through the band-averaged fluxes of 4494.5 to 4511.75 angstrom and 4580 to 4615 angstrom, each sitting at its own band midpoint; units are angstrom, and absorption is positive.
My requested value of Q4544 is 0.7 angstrom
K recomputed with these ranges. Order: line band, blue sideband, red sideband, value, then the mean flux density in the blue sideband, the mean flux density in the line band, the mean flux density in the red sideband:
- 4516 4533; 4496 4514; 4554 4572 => 1.6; 16.4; 14.9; 16.5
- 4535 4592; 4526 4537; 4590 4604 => -4.0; 13.8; 16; 16.1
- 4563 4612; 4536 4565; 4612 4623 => 1.1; 15.9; 16.3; 17.4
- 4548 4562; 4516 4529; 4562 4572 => 0.3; 15.3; 15.9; 16.6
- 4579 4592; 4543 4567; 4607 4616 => 0.5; 16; 16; 17.2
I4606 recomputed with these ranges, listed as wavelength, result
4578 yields 16.4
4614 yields 17.2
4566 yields 16.2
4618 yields 17.4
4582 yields 15.5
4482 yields 14.2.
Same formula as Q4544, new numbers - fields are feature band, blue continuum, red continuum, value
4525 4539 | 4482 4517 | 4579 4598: 1.40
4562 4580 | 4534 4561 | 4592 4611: -0.59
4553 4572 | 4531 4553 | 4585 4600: -1.27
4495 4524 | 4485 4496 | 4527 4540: -3.44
